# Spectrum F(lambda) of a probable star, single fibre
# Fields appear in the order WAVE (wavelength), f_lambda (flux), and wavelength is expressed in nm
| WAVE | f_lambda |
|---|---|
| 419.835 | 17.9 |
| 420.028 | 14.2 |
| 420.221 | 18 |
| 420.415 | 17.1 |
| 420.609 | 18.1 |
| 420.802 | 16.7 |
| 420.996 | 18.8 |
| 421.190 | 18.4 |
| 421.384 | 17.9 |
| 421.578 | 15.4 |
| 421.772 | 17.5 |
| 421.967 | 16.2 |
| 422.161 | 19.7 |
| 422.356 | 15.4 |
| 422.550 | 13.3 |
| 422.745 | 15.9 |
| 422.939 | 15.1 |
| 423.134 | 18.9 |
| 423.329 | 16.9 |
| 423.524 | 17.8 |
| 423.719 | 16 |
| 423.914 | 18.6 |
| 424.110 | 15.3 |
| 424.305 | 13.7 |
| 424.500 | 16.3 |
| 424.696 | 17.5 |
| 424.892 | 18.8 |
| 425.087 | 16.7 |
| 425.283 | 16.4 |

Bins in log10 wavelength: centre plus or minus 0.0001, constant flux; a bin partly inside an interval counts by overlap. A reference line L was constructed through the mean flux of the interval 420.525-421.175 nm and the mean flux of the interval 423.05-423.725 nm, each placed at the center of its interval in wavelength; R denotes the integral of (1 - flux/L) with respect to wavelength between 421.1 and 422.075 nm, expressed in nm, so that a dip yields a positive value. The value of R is 0.04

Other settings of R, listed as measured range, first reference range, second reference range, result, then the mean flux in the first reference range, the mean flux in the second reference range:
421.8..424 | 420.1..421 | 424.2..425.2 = 0.04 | 17.5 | 16.6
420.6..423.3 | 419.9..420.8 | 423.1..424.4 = -0.02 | 16.9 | 16.6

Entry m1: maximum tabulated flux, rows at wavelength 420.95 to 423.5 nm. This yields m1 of 19.7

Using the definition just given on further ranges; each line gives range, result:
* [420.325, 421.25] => 18.8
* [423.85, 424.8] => 18.6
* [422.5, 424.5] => 18.9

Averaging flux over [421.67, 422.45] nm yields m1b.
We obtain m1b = 17.2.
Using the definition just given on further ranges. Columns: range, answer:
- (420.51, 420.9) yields 17.4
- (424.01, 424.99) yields 16.3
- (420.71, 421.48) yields 18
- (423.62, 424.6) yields 16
